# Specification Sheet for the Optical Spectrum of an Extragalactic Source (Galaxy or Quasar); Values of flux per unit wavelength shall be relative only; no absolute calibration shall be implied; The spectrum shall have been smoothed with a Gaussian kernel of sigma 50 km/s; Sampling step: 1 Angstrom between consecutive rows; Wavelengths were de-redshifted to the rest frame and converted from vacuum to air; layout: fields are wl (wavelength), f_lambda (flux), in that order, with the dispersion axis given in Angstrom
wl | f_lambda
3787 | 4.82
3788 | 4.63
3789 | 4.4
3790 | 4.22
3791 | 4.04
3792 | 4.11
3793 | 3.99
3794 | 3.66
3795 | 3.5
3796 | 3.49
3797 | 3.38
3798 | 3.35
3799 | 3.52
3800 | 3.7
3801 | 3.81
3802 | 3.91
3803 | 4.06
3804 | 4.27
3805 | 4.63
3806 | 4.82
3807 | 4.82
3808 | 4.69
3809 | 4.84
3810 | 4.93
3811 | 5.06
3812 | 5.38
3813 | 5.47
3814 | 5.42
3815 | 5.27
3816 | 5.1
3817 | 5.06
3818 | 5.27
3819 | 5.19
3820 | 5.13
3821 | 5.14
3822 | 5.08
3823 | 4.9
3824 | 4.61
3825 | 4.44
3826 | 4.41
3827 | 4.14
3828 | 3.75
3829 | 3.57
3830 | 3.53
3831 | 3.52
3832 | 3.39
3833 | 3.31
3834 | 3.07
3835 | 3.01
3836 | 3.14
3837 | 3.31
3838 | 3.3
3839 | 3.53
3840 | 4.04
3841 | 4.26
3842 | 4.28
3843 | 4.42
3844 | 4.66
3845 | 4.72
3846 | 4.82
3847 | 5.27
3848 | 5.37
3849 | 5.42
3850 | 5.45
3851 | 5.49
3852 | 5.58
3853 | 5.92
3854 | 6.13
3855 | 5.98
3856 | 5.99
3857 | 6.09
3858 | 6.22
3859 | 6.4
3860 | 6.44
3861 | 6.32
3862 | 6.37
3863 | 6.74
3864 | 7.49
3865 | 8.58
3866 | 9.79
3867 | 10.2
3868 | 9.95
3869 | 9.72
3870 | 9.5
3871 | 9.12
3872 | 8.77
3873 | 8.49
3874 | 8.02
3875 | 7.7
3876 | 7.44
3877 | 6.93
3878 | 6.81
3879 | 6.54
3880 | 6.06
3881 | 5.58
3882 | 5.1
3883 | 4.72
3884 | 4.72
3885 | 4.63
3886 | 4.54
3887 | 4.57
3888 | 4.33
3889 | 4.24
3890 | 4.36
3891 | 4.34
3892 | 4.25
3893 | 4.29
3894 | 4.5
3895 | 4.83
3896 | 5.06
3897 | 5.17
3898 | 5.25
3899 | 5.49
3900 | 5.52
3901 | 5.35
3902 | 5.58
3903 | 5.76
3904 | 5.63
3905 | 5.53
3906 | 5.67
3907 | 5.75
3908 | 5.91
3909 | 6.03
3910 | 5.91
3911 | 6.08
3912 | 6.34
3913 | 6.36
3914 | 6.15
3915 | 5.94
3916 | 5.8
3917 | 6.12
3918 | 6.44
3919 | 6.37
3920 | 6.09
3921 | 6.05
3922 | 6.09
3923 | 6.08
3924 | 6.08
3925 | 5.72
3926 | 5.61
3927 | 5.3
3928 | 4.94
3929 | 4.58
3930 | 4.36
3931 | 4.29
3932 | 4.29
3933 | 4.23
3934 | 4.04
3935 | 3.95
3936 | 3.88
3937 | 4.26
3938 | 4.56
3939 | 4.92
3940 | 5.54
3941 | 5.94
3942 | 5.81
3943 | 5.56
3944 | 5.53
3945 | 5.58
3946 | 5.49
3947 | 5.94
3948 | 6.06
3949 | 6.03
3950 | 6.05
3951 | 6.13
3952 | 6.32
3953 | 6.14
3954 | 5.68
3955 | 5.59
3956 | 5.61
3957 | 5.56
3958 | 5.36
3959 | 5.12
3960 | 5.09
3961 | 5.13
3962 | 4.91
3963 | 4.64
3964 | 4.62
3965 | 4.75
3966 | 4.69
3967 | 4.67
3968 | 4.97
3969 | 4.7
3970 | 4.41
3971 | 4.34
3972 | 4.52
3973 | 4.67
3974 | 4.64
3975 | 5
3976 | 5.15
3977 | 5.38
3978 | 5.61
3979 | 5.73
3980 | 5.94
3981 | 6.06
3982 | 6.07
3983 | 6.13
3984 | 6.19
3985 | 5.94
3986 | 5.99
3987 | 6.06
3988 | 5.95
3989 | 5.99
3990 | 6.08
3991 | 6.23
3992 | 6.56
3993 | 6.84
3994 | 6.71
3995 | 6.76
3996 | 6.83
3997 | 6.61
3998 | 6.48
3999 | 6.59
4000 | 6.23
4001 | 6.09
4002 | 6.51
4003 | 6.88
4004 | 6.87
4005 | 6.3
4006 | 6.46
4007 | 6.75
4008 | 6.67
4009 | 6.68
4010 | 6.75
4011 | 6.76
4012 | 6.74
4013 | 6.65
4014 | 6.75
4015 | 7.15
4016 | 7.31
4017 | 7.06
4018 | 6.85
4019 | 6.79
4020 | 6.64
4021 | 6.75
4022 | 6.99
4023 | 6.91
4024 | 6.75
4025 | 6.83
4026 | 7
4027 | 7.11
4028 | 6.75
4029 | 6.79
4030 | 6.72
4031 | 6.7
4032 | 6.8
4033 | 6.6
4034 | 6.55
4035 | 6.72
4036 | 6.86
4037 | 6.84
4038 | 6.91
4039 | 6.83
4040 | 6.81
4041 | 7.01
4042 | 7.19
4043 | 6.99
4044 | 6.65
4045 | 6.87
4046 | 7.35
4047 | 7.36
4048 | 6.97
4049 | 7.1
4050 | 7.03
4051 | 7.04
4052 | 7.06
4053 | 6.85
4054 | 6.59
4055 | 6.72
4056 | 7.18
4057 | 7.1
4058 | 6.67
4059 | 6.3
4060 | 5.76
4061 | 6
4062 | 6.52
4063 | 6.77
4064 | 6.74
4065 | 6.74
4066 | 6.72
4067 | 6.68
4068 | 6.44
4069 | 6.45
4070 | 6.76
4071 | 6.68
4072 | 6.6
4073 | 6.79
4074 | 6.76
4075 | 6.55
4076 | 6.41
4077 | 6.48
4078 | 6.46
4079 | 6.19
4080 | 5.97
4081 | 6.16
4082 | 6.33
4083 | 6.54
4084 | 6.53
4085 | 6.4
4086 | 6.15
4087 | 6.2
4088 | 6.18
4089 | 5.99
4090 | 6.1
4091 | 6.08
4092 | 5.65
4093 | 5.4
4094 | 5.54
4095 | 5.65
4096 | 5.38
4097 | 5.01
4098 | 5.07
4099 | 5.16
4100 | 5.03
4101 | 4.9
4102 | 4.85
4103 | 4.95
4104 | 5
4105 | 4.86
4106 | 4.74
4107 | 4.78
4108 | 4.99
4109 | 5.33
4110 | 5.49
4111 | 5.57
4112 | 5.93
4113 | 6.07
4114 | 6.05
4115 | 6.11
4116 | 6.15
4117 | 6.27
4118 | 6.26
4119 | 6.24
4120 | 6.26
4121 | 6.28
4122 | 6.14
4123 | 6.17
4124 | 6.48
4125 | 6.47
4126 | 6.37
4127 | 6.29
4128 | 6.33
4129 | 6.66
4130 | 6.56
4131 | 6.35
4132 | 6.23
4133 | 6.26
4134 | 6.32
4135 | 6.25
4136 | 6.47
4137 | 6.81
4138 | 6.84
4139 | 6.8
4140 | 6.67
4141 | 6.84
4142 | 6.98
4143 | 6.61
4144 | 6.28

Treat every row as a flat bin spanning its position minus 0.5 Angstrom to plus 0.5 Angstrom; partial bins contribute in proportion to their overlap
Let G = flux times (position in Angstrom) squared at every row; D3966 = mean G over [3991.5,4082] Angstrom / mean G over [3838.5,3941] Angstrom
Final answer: 1.3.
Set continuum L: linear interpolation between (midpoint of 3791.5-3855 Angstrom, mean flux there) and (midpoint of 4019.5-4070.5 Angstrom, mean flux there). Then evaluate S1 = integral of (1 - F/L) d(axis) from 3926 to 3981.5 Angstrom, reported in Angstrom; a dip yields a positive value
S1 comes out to 6.5 Angstrom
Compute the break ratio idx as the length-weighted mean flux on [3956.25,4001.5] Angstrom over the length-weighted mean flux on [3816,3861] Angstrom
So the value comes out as 1.19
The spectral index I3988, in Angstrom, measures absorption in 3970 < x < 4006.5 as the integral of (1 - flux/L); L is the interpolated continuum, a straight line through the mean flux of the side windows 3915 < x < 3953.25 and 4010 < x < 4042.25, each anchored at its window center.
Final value 1.7 Angstrom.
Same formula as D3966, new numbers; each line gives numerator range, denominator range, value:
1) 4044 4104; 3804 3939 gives 1.28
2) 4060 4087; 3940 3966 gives 1.24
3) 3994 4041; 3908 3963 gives 1.28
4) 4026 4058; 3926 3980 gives 1.41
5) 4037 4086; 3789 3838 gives 1.78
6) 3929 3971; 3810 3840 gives 1.26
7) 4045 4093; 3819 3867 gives 1.44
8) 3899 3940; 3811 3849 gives 1.29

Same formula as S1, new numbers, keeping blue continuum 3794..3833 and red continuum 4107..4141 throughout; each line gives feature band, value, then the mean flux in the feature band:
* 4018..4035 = -3.4 Angstrom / 6.79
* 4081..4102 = 0.9 Angstrom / 5.75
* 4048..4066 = -2.8 Angstrom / 6.72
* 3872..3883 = -4.8 Angstrom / 6.86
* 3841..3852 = -0.9 Angstrom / 4.98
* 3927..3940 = 1.7 Angstrom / 4.44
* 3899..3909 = -1.4 Angstrom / 5.65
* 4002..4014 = -2.5 Angstrom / 6.68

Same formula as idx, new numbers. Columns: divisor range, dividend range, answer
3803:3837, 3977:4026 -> 1.45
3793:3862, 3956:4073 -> 1.37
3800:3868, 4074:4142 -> 1.18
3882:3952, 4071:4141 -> 1.13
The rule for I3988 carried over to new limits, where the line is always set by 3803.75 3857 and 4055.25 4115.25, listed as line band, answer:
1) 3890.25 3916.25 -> -2.2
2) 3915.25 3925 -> -1.8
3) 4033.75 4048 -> -2.9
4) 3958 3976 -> 2.0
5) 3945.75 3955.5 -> -1.2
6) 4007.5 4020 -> -2.7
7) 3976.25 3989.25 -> -1.1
